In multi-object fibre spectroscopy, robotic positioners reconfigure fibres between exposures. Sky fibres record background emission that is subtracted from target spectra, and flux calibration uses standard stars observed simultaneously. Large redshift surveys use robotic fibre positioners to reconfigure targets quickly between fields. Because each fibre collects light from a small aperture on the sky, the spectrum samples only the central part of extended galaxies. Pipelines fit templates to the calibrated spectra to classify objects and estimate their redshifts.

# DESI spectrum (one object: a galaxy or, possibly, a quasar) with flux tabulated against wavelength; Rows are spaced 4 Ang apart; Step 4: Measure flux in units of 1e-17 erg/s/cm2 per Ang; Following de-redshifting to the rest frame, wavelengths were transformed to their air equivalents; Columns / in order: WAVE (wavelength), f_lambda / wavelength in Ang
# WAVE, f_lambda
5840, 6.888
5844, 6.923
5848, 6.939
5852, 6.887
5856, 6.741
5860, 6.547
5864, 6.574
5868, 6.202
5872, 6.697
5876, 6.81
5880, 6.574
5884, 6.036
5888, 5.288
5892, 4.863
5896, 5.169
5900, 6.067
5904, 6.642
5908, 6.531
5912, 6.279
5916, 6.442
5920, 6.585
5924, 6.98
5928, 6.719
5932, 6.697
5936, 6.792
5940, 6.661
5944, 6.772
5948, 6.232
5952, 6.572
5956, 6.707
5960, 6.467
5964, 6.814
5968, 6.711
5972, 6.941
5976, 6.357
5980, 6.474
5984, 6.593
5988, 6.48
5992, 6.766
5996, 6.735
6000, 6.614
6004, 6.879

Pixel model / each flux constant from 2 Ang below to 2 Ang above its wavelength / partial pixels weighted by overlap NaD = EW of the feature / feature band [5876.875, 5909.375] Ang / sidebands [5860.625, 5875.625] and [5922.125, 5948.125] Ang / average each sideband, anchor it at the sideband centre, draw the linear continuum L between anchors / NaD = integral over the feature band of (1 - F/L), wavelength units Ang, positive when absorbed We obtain 3.4 Ang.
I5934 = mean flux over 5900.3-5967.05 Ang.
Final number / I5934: 6.61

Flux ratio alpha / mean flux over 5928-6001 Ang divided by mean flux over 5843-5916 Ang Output 1.05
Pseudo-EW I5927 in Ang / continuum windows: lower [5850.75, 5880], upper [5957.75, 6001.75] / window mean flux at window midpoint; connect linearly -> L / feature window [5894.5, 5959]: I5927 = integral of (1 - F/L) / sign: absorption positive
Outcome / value 1.26 Ang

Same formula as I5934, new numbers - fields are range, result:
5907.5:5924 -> 6.52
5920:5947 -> 6.74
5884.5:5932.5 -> 6.17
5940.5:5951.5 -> 6.53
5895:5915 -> 6.2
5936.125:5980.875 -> 6.62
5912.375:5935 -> 6.66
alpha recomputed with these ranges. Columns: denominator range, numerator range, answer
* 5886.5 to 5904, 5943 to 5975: 1.21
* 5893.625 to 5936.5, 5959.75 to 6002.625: 1.03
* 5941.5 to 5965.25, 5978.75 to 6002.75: 1.01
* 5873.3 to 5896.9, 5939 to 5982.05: 1.13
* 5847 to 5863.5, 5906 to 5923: 0.96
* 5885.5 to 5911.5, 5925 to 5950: 1.15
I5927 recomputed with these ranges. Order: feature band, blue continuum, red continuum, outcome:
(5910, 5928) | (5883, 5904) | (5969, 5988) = -2.2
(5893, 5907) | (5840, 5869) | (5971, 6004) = 1.6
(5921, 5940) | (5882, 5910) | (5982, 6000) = -2.1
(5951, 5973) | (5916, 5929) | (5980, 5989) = -0.3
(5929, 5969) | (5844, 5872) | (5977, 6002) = -0.1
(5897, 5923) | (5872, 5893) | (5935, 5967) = -0.5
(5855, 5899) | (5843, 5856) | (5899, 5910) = 3.6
